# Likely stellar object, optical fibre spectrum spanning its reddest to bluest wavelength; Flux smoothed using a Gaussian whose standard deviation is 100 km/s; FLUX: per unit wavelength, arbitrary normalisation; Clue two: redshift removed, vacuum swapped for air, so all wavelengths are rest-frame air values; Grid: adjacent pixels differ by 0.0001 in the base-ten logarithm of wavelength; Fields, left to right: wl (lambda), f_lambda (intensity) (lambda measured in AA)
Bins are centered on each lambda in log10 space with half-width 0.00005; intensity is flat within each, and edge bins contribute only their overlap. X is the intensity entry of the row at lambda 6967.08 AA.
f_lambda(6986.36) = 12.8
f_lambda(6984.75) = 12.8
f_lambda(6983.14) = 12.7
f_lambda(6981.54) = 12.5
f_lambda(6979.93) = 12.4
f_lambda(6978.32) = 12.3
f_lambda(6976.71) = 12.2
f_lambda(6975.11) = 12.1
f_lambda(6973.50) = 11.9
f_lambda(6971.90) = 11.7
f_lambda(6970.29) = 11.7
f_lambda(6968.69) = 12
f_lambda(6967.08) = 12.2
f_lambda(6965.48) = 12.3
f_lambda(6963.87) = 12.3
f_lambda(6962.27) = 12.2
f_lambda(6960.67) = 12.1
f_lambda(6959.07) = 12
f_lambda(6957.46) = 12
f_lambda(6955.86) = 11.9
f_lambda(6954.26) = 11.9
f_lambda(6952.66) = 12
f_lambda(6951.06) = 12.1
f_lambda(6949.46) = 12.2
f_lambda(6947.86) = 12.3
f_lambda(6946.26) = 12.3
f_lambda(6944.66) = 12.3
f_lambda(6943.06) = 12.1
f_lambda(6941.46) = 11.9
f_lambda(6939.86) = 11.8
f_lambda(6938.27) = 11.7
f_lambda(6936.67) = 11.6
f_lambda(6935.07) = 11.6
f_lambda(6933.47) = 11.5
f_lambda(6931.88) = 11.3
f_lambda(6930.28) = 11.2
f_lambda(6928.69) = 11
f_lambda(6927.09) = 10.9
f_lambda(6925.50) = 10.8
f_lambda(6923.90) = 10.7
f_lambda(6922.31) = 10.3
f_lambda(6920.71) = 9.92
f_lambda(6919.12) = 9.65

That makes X 12.2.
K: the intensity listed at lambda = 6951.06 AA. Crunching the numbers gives 12.1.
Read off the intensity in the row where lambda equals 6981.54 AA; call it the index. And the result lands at 12.5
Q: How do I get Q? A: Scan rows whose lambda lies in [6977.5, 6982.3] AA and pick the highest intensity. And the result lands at 12.5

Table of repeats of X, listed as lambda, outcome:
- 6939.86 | 11.8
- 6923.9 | 10.7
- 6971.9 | 11.7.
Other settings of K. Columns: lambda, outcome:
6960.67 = 12.1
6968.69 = 12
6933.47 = 11.5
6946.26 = 12.3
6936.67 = 11.6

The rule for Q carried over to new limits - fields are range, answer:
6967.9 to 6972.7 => 12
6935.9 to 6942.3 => 11.9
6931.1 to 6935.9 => 11.6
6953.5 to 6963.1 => 12.2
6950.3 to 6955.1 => 12.1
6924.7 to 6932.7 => 11.3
